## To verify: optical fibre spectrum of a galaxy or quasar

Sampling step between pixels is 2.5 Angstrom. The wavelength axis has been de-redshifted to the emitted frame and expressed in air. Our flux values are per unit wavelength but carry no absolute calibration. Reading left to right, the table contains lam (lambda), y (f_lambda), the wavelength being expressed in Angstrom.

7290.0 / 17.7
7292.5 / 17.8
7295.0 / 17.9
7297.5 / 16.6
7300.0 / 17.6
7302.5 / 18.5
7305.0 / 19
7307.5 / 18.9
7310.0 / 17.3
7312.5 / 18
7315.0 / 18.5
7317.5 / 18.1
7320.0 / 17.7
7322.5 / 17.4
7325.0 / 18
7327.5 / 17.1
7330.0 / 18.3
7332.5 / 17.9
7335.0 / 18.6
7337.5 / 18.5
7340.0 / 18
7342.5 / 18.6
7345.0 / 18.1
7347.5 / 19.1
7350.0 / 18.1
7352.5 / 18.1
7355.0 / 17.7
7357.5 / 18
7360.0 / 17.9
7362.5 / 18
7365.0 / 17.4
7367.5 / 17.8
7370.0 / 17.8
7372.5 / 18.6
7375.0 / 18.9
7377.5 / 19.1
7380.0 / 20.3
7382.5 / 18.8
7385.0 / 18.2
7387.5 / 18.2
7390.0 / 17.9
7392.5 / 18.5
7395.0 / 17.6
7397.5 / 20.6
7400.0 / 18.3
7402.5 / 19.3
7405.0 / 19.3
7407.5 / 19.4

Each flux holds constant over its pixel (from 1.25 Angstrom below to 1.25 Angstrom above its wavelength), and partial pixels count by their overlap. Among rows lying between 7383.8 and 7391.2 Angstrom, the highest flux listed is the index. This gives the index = 18.2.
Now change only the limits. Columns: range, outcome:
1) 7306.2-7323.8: 18.9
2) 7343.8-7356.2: 19.1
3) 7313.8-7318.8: 18.5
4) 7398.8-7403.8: 19.3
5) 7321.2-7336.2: 18.6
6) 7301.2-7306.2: 19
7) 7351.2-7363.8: 18.1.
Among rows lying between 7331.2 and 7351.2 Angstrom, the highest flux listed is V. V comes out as 19.1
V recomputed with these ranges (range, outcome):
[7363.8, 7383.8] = 20.3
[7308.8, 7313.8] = 18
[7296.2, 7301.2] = 17.6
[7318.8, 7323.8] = 17.7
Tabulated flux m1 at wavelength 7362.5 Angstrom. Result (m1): 18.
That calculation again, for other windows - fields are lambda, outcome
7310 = 17.3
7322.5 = 17.4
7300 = 17.6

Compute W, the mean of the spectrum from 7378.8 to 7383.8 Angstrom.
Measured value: 19.5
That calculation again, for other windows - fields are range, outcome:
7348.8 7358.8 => 18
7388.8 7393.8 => 18.2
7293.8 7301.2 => 17.4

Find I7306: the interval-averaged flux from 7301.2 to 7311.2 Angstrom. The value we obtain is 18.4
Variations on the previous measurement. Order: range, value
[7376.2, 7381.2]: 19.7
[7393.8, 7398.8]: 19.1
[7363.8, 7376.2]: 18.1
